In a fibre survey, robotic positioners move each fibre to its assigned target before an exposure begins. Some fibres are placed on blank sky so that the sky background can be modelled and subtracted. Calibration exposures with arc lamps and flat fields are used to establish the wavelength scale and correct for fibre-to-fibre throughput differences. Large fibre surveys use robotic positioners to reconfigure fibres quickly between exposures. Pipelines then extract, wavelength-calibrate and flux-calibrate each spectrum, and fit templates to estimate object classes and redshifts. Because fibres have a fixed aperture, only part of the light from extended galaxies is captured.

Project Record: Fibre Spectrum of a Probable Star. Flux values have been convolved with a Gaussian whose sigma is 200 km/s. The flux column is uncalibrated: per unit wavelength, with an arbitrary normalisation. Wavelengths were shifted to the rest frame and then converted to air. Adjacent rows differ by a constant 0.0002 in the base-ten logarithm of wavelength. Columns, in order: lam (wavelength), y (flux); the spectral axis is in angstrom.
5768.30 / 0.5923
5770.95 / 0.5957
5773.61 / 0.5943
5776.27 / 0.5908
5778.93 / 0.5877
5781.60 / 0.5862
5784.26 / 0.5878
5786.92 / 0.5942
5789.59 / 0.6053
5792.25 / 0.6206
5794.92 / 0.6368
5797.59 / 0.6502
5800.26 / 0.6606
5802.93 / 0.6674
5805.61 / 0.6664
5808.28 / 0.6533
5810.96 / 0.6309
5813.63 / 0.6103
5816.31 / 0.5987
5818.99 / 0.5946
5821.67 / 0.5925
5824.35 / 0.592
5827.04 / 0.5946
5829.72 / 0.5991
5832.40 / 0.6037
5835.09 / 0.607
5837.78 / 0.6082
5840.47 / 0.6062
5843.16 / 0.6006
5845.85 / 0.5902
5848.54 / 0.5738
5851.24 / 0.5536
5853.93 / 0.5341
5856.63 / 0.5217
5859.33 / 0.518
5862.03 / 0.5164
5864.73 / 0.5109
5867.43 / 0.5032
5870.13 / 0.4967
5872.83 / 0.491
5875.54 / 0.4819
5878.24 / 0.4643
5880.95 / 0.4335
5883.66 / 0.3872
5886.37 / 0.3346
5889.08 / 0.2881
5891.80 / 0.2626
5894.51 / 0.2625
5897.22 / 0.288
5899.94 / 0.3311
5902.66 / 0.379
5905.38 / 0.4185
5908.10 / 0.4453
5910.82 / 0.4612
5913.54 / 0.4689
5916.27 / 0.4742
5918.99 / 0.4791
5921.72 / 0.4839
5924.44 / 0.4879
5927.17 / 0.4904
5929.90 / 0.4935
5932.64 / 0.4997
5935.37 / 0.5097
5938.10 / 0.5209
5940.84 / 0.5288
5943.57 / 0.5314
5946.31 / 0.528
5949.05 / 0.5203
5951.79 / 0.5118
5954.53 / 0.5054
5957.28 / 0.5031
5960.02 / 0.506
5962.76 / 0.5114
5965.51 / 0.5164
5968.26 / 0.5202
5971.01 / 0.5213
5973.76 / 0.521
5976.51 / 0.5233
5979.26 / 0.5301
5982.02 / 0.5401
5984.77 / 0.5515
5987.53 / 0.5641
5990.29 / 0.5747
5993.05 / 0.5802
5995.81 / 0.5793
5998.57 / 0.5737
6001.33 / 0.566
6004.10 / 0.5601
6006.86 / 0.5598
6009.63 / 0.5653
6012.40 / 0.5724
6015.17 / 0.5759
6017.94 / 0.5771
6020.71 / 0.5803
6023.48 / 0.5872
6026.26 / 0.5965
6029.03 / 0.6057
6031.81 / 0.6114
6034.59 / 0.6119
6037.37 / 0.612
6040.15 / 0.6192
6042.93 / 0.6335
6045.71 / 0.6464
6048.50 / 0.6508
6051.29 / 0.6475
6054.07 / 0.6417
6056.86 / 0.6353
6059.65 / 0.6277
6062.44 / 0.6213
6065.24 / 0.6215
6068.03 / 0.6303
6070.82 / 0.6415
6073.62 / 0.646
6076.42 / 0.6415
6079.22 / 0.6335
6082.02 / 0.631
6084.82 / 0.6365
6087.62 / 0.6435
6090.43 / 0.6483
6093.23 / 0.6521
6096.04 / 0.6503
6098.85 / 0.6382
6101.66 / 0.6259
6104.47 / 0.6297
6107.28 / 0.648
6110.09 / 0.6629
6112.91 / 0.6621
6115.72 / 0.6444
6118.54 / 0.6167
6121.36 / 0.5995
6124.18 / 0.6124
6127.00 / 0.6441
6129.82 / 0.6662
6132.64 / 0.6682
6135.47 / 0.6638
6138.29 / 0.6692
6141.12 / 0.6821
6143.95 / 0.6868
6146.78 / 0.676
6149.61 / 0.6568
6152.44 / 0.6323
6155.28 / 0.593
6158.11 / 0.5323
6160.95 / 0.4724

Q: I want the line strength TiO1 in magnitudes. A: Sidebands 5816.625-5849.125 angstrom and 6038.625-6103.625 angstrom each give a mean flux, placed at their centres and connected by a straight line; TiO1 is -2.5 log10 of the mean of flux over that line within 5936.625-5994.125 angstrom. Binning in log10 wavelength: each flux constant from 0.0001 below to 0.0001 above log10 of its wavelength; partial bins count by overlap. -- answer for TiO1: 0.17 mag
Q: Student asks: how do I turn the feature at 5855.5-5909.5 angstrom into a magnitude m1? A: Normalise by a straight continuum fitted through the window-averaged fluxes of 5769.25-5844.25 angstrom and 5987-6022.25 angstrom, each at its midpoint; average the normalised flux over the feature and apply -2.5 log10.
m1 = 0.39 mag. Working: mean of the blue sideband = 0.612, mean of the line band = 0.416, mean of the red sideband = 0.572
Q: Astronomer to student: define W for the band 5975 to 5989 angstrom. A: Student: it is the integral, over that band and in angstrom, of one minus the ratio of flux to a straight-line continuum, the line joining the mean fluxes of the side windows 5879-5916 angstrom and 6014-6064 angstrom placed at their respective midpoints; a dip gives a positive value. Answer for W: -0.7 angstrom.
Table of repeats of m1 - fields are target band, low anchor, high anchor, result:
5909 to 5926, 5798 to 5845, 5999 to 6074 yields 0.28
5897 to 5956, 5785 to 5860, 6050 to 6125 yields 0.28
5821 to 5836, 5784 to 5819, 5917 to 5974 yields 0.02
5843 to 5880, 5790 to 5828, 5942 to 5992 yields 0.14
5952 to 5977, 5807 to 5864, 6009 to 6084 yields 0.18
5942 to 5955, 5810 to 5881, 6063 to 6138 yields 0.14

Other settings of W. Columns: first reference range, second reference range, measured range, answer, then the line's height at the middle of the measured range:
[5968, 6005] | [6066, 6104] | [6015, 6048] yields -0.86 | 0.591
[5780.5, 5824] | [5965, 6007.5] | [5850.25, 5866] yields 1.96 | 0.6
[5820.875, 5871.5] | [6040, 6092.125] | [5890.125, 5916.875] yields 9.54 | 0.583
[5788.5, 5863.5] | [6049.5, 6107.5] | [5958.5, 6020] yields 7.34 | 0.624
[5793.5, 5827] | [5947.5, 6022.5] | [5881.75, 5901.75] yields 9.39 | 0.589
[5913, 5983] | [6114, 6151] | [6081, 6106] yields -0.69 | 0.623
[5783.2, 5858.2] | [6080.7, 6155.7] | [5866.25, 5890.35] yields 7.16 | 0.613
